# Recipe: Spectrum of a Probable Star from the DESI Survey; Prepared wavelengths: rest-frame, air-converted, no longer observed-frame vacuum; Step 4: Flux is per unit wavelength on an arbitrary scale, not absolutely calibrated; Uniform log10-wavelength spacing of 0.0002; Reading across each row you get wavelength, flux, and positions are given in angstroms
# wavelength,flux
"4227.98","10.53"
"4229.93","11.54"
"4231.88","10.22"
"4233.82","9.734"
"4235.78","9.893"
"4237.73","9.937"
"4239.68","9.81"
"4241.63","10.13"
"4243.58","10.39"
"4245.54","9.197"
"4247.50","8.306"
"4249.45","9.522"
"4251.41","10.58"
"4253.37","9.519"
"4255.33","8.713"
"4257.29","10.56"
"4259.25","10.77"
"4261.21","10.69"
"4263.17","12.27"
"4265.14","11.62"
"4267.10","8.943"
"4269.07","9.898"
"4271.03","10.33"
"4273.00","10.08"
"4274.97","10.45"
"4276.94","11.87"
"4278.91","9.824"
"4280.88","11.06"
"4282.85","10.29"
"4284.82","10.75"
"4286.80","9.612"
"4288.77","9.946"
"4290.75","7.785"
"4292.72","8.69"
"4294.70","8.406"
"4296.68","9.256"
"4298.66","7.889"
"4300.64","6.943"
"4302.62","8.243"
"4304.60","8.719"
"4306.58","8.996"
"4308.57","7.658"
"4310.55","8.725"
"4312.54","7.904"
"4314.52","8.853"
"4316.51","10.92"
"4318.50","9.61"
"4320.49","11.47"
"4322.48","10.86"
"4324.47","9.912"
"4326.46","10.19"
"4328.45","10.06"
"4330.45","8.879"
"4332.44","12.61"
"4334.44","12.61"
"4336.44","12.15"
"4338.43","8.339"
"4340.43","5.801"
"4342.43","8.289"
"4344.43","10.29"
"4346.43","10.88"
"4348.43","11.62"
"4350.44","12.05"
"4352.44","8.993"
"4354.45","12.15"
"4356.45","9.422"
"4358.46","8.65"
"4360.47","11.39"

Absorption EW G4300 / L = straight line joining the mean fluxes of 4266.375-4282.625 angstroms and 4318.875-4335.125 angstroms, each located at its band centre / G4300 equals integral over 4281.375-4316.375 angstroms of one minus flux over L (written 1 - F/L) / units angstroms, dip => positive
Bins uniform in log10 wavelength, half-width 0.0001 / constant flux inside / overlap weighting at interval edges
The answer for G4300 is 5.61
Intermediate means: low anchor 10.3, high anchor 10.7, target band 8.83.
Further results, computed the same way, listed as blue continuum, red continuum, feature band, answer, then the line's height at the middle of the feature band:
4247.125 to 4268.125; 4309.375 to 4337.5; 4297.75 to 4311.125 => 2.8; 10.3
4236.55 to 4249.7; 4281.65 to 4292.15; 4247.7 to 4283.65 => -2.6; 9.65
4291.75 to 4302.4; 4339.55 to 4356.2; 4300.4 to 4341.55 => -2.1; 9.07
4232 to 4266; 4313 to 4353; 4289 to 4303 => 2.6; 10.2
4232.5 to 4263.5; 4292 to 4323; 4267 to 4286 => -1.9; 9.46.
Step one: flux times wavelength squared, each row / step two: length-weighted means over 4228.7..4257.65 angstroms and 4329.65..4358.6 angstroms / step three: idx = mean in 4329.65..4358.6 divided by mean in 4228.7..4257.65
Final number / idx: 1.1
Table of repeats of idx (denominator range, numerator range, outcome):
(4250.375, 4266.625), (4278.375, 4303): 0.88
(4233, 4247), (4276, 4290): 1.08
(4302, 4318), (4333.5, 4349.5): 1.15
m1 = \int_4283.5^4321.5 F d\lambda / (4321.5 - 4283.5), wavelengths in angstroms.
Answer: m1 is 8.98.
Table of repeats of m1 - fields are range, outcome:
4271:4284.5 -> 10.6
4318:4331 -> 10.2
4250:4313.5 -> 9.59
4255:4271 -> 10.5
